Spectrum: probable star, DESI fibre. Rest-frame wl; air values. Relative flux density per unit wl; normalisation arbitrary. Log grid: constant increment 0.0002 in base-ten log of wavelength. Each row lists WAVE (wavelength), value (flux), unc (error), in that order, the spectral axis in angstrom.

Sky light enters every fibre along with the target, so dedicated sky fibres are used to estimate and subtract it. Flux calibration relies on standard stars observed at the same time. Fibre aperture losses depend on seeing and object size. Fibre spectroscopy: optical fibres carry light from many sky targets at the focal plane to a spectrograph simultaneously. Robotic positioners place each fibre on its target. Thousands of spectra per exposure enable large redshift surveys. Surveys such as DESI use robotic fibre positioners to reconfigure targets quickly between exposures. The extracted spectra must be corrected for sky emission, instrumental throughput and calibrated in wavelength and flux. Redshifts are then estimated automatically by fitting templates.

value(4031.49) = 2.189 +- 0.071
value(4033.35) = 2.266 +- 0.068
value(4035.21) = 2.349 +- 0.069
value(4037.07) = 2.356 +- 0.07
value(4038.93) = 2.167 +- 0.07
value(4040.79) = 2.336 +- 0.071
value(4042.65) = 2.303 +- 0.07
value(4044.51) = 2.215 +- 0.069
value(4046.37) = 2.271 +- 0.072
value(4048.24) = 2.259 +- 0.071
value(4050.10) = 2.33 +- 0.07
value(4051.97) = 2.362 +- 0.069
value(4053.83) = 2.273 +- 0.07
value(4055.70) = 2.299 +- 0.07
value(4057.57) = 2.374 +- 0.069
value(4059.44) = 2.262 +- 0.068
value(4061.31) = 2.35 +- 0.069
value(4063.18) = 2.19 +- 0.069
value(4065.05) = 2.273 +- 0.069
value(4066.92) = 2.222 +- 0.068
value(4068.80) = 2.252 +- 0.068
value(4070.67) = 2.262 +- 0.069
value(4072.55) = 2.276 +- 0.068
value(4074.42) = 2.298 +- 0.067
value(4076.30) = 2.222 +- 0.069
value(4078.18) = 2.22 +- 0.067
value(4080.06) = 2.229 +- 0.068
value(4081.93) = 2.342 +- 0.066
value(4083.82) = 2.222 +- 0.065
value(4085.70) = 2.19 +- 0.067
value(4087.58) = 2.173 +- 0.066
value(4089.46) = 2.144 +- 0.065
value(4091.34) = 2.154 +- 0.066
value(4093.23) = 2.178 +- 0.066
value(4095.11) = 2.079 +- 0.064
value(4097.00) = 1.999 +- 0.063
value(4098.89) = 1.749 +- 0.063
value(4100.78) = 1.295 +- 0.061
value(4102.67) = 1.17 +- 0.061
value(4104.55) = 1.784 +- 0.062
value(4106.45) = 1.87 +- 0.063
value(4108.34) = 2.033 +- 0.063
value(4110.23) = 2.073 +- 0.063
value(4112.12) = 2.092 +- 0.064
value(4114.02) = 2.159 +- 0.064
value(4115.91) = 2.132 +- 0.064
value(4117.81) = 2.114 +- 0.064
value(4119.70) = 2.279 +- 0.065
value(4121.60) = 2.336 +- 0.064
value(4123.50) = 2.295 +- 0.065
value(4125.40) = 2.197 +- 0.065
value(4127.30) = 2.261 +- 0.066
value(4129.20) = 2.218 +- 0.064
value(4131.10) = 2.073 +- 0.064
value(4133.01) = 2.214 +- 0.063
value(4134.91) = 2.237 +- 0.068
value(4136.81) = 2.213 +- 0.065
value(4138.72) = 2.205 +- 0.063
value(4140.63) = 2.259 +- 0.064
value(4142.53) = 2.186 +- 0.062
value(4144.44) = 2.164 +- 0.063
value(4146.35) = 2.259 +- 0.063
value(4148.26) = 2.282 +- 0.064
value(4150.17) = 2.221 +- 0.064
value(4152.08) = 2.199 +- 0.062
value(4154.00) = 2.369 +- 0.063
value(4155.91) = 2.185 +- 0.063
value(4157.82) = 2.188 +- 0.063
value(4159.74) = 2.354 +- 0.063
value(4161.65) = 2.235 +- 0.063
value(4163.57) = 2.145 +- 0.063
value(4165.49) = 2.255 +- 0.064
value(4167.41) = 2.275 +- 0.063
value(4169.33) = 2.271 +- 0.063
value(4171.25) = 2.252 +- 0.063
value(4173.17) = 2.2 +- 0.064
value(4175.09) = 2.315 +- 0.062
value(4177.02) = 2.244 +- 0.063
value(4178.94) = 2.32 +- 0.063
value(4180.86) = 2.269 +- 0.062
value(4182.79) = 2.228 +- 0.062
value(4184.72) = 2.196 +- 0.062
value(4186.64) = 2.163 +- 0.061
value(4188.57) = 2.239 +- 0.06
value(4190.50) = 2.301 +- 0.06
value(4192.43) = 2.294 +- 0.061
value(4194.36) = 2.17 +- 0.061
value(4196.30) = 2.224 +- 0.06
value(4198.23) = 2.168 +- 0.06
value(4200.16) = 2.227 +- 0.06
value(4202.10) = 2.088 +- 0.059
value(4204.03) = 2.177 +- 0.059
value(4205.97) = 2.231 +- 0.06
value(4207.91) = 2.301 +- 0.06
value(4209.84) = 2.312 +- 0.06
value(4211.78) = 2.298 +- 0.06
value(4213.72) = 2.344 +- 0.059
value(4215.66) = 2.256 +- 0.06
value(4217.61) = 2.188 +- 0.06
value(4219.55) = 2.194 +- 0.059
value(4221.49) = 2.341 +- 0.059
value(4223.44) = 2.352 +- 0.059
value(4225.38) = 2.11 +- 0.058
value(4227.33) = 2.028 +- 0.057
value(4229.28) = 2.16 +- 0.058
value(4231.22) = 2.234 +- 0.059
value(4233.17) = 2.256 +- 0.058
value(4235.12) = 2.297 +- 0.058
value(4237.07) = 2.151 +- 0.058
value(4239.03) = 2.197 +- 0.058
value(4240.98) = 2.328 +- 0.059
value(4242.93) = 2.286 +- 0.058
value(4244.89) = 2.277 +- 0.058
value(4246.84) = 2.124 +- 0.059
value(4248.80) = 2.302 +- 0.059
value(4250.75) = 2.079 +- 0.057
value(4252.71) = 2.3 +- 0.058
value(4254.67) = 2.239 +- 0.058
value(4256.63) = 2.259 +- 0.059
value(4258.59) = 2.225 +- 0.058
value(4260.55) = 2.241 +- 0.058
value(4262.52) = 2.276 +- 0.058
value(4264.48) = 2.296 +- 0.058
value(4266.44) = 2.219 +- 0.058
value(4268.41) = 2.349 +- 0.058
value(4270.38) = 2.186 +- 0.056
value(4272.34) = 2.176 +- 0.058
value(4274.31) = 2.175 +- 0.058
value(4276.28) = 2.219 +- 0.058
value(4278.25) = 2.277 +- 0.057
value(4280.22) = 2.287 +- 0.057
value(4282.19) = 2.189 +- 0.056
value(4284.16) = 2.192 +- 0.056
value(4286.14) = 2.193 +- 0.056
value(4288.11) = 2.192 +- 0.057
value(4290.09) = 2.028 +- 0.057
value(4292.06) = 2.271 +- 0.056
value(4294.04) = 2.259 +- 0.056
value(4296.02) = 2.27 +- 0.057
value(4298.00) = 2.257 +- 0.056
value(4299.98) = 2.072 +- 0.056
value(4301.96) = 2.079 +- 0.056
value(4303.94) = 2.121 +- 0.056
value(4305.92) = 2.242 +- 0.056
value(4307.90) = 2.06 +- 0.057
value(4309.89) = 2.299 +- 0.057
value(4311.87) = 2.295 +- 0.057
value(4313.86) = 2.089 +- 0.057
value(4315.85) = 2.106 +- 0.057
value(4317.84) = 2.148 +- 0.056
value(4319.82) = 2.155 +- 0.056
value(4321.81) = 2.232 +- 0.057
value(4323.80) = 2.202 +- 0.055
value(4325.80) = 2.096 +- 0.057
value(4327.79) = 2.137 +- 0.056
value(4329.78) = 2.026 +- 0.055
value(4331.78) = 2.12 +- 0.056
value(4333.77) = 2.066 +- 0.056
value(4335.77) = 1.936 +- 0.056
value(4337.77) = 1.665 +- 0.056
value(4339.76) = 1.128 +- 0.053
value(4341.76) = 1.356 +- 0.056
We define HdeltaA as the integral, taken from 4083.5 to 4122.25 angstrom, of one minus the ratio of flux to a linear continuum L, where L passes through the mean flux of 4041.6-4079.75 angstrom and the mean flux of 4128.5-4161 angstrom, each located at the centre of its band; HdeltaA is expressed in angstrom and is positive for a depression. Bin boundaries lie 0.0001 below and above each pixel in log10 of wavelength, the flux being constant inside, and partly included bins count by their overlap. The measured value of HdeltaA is 4.2 angstrom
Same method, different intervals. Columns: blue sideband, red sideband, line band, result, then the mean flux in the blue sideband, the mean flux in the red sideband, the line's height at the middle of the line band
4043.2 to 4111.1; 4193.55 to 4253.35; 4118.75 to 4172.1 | -1.44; 2.14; 2.23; 2.18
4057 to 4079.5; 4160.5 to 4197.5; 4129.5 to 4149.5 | 0.36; 2.26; 2.24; 2.25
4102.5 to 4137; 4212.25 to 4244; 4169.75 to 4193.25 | -0.77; 2.11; 2.23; 2.18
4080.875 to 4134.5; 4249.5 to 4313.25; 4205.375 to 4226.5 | -1.05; 2.07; 2.21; 2.16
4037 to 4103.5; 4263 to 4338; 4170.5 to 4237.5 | -1.93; 2.17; 2.17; 2.17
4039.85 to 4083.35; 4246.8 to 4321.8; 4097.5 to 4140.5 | 3.99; 2.28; 2.21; 2.26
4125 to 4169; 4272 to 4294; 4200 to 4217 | -0.25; 2.23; 2.2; 2.22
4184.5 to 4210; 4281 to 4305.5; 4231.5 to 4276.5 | -0.86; 2.22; 2.18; 2.2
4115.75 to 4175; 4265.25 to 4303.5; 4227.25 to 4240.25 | 0.06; 2.23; 2.2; 2.21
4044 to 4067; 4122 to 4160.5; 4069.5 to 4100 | 1.36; 2.29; 2.23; 2.27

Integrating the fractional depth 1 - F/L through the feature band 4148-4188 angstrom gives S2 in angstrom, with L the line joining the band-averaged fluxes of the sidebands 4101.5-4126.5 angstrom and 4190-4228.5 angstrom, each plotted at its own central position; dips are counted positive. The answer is -1.9 angstrom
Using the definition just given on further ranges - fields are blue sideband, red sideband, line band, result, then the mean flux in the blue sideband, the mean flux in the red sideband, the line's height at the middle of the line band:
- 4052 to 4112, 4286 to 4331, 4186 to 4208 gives -0.74 angstrom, 2.11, 2.17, 2.14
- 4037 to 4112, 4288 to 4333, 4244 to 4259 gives -0.46 angstrom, 2.15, 2.16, 2.16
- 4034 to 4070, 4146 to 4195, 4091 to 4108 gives 3.49 angstrom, 2.29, 2.25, 2.27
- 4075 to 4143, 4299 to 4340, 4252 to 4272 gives -1.65 angstrom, 2.1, 2.08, 2.08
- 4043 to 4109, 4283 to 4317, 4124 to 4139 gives -0.39 angstrom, 2.14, 2.18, 2.15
